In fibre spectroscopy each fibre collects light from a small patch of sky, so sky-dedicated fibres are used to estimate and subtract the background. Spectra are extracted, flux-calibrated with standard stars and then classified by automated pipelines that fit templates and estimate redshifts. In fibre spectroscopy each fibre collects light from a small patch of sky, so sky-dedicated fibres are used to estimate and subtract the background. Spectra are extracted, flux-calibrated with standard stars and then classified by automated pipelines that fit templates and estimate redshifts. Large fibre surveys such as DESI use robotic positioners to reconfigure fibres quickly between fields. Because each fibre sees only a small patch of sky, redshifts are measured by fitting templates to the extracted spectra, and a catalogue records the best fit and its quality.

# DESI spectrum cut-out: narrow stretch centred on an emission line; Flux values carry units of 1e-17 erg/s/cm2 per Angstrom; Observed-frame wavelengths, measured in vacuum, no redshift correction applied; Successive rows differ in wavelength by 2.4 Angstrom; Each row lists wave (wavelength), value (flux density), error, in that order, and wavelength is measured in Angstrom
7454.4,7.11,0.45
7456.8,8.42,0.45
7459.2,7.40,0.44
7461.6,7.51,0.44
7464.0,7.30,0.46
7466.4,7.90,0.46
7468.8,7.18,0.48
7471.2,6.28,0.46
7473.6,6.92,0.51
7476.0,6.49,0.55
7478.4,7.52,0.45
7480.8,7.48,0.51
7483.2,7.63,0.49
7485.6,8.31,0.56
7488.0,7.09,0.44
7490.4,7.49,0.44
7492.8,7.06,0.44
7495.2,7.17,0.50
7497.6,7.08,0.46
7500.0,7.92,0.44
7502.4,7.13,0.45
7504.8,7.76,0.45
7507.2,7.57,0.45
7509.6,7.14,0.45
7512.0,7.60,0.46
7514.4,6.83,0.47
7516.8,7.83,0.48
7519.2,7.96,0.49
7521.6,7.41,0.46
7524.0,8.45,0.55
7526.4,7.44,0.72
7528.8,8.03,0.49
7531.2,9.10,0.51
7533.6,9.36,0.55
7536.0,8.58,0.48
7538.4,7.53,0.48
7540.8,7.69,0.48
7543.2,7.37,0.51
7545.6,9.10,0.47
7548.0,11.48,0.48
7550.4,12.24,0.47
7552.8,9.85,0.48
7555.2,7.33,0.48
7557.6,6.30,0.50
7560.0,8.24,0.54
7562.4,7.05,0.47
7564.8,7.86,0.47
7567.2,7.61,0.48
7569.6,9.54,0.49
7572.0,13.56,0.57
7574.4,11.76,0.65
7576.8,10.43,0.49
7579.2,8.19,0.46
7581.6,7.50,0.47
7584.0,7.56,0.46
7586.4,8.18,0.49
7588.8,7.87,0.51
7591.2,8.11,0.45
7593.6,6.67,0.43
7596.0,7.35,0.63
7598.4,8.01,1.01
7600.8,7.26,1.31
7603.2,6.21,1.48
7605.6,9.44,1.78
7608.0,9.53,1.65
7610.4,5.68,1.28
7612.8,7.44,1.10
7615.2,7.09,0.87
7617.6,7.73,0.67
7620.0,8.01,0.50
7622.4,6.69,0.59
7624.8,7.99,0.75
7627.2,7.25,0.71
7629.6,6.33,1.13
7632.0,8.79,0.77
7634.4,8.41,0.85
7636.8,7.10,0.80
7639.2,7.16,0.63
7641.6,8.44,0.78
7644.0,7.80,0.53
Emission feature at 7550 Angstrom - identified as H-alpha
